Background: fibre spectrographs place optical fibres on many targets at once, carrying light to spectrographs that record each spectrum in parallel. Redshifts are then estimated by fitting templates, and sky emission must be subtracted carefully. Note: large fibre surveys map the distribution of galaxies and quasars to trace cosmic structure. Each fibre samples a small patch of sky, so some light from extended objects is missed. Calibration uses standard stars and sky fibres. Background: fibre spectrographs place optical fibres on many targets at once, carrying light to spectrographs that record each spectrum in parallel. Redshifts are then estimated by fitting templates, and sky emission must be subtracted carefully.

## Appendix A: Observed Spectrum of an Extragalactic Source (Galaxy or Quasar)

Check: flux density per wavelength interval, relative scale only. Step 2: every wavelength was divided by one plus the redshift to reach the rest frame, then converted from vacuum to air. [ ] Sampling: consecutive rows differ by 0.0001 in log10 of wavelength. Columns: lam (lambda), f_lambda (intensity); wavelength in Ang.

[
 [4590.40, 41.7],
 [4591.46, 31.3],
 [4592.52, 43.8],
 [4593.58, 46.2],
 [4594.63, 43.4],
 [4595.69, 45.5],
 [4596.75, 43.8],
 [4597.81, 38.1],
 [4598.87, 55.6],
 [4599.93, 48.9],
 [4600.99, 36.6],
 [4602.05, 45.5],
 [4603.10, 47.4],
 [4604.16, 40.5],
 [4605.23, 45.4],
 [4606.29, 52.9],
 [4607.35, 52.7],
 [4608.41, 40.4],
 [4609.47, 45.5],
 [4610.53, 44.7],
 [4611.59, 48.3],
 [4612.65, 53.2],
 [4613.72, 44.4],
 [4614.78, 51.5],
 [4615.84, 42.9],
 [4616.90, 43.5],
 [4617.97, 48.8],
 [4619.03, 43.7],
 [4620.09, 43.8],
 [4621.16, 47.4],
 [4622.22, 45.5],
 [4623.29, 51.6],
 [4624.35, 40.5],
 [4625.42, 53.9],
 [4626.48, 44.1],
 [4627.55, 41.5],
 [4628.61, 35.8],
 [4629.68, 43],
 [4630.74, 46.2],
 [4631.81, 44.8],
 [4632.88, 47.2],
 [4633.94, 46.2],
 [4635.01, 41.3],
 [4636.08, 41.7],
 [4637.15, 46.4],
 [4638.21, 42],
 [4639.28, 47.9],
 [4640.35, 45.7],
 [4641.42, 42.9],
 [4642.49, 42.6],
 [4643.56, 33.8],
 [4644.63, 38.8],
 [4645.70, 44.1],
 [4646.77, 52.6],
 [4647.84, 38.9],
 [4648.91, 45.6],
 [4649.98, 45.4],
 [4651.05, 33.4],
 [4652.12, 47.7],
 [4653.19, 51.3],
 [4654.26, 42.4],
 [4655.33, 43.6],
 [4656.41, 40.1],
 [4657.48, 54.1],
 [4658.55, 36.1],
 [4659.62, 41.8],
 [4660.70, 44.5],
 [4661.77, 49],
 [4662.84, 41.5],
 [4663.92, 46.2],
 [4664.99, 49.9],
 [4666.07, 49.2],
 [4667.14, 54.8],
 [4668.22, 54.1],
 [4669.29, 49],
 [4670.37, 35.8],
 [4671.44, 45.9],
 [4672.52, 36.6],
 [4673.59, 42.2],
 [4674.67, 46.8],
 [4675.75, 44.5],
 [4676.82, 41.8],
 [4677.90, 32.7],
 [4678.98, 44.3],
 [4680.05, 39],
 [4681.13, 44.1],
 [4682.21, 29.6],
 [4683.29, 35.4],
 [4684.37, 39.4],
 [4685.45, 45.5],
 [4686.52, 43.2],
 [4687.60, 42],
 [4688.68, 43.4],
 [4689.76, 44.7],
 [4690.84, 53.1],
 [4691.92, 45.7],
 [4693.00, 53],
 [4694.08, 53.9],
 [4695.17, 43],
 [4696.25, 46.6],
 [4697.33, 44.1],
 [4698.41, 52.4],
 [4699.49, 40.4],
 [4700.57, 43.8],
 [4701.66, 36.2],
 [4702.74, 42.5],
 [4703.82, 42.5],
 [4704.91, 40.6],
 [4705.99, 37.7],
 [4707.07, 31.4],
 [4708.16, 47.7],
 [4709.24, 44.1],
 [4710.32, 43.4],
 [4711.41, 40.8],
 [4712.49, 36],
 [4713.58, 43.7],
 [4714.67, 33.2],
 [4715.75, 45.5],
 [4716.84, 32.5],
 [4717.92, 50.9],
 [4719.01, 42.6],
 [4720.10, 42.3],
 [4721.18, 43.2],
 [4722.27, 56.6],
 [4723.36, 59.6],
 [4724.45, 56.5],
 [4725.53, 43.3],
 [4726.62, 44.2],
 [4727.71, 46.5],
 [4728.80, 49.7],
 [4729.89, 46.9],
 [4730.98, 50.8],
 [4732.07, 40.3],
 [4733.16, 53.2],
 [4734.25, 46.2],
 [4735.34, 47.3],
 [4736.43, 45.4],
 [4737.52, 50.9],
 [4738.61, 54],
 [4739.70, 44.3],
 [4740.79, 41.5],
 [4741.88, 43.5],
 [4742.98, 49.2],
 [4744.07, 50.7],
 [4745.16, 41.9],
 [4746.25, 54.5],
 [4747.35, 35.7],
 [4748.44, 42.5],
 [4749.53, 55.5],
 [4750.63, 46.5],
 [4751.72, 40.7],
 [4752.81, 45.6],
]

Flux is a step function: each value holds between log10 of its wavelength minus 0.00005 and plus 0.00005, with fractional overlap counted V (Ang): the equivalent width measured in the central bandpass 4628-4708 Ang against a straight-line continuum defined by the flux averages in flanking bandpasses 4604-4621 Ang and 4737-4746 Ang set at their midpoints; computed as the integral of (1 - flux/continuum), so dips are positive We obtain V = 5.5 Ang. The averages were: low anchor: 46.5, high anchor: 47.3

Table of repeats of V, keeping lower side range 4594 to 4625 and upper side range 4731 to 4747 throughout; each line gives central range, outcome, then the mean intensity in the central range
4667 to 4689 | 2.1 Ang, 42.2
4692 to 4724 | 2.1 Ang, 43.9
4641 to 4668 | 1.1 Ang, 44.5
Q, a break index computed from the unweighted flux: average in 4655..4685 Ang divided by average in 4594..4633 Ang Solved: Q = 0.9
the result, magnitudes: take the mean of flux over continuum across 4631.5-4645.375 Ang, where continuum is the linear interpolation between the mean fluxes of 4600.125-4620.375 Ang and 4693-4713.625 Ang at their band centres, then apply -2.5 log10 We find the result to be 0.05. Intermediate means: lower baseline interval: 46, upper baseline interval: 42.9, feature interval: 43.1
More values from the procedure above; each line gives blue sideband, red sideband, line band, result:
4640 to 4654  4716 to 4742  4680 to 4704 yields 0.041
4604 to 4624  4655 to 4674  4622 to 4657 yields 0.051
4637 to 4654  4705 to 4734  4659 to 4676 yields -0.043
